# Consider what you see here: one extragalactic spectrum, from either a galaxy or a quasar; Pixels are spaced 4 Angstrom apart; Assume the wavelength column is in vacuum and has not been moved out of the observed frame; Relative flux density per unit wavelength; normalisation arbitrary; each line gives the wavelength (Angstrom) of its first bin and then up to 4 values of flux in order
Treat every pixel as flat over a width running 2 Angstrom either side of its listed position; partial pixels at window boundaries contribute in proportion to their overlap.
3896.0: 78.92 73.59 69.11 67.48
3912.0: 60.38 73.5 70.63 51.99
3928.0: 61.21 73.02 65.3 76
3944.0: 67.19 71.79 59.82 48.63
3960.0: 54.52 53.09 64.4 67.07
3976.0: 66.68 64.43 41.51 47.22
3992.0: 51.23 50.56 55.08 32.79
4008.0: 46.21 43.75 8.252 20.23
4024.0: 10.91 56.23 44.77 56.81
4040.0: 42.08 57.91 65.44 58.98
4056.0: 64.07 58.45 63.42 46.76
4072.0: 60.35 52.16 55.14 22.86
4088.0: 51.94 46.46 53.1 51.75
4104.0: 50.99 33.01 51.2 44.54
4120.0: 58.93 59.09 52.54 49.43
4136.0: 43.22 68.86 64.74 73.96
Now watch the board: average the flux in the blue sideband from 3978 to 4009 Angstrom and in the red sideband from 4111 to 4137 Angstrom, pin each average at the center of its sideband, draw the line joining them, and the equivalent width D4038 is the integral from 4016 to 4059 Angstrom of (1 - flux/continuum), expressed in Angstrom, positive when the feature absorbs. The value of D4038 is 3.1 Angstrom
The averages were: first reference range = 48.7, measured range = 46.2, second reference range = 51.6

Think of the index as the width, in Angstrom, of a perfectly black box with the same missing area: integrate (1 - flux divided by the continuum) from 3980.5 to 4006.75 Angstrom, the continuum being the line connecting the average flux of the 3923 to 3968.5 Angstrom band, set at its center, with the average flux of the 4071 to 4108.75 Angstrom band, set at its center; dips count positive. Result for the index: 4.6 Angstrom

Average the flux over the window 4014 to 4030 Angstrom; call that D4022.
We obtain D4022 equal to 23.9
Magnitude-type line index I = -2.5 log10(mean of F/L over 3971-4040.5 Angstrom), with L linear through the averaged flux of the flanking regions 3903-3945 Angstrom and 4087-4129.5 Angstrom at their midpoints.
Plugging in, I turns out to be 0.32 mag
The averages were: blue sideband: 66.8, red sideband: 50.3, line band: 44.5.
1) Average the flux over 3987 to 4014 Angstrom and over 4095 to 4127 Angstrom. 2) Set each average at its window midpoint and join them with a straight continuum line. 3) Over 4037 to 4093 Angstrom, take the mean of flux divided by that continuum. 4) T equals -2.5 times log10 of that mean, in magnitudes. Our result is -0.10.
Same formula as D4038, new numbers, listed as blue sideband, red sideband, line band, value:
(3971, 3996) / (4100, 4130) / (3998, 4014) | 3.0 Angstrom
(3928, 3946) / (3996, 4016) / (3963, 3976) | -1.6 Angstrom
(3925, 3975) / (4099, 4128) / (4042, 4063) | -2.3 Angstrom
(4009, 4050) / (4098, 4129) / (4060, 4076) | -4.0 Angstrom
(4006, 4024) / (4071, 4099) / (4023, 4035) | -3.4 Angstrom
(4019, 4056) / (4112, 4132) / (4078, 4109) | 3.1 Angstrom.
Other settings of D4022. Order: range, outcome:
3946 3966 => 57.6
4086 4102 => 50.8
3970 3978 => 66.9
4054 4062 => 61.3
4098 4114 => 46.7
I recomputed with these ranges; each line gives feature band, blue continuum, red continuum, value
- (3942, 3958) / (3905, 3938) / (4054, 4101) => 0.02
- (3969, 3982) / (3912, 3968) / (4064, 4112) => -0.10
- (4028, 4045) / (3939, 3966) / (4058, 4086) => 0.07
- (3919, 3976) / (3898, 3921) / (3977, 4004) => -0.05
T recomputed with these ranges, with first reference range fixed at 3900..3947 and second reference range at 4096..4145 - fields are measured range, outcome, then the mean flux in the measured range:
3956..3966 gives 0.22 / 52.8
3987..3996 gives 0.24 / 49.7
